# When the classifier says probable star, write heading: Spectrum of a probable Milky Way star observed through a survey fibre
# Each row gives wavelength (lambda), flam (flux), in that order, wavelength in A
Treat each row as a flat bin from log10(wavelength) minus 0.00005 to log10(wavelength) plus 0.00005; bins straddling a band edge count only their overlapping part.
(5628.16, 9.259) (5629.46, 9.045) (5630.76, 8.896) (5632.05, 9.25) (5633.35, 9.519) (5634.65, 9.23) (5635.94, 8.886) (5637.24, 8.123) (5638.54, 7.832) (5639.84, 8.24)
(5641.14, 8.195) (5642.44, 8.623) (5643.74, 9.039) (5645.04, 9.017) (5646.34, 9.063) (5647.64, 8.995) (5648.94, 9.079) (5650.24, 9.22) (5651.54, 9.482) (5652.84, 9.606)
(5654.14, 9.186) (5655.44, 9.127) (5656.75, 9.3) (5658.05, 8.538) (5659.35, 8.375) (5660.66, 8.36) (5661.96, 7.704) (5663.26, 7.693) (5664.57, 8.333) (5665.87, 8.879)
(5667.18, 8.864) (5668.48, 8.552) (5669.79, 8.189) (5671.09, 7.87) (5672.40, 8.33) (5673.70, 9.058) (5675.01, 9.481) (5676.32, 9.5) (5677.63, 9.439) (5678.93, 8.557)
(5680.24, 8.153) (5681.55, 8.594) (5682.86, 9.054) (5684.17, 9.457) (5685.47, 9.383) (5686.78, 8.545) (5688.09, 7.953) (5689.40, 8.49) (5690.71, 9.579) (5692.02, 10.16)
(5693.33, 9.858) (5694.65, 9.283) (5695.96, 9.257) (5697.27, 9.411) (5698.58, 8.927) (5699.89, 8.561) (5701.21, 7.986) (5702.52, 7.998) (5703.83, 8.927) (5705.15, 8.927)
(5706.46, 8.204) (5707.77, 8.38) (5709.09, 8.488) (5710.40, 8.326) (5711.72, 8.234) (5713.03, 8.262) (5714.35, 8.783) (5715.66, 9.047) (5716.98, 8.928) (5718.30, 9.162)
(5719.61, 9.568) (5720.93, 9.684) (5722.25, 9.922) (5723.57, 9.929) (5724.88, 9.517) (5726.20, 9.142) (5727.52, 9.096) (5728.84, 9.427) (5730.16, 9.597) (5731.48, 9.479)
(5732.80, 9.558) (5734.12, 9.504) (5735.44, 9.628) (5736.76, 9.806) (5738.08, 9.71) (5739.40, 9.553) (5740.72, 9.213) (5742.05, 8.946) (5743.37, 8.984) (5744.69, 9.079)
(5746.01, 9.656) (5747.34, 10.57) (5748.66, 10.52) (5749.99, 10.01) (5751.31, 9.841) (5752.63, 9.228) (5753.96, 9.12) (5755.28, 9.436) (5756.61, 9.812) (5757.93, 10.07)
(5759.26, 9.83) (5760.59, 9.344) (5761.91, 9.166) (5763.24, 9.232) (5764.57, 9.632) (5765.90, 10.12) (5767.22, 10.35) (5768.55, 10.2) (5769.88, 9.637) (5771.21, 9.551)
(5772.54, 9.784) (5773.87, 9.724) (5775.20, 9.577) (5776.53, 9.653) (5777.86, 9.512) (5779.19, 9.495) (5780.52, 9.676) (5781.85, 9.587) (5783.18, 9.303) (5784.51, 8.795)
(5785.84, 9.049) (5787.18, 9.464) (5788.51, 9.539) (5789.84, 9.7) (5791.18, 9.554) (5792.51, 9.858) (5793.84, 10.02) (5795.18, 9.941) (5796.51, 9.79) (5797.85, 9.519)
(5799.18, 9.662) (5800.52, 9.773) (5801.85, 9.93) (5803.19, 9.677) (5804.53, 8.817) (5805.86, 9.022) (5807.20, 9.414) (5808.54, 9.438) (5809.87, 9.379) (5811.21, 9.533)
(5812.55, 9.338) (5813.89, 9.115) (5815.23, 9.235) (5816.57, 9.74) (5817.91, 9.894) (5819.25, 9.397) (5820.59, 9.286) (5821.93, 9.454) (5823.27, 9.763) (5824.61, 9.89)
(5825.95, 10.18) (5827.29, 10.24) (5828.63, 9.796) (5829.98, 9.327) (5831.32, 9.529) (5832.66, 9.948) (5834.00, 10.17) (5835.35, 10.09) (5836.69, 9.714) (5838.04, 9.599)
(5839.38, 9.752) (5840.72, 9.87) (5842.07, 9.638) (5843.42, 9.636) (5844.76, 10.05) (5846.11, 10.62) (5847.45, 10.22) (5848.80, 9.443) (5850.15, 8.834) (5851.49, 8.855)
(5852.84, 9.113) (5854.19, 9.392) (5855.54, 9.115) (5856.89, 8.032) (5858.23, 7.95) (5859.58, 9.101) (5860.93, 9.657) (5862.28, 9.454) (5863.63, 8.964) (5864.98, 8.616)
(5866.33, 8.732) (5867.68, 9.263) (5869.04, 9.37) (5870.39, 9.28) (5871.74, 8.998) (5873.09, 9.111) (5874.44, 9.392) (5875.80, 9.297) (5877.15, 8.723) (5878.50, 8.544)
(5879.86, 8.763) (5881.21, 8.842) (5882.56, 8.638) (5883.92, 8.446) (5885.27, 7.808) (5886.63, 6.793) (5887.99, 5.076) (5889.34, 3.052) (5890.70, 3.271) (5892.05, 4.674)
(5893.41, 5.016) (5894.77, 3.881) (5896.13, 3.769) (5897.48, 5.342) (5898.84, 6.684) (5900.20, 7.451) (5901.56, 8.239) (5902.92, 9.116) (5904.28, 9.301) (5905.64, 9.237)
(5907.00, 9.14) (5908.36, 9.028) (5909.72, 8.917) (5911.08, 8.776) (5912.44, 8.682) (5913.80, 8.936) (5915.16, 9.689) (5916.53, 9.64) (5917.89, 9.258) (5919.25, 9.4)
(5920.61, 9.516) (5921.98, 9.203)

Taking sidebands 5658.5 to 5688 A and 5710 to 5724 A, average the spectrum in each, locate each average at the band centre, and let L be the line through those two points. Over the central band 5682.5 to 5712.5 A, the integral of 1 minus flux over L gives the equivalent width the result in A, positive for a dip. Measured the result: 0.1 A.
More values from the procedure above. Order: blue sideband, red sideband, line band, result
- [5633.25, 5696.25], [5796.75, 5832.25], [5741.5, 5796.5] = -1.7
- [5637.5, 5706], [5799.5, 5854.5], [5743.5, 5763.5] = -0.9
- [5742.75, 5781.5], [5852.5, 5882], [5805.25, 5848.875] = -2.1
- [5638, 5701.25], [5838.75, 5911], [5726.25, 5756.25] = -3.2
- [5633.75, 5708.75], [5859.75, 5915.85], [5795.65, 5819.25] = -3.6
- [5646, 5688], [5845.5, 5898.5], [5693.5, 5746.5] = -3.2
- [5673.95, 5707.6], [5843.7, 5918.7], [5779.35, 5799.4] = -2.3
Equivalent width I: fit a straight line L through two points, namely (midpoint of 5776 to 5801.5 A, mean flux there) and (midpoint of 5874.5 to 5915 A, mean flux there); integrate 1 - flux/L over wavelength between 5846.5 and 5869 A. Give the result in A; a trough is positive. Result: -2.5 A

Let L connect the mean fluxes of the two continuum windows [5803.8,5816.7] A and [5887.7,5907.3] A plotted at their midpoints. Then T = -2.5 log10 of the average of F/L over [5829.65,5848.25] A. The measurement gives -0.19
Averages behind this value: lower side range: 9.28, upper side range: 6.18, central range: 9.88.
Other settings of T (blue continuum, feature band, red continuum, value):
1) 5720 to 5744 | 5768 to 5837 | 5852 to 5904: -0.11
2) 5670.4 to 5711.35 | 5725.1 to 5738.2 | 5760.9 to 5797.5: -0.03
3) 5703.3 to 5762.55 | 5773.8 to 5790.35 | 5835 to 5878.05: -0.02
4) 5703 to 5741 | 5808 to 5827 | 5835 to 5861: -0.02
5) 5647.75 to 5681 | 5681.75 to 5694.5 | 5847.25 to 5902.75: -0.06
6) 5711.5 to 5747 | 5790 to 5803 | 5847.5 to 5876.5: -0.07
